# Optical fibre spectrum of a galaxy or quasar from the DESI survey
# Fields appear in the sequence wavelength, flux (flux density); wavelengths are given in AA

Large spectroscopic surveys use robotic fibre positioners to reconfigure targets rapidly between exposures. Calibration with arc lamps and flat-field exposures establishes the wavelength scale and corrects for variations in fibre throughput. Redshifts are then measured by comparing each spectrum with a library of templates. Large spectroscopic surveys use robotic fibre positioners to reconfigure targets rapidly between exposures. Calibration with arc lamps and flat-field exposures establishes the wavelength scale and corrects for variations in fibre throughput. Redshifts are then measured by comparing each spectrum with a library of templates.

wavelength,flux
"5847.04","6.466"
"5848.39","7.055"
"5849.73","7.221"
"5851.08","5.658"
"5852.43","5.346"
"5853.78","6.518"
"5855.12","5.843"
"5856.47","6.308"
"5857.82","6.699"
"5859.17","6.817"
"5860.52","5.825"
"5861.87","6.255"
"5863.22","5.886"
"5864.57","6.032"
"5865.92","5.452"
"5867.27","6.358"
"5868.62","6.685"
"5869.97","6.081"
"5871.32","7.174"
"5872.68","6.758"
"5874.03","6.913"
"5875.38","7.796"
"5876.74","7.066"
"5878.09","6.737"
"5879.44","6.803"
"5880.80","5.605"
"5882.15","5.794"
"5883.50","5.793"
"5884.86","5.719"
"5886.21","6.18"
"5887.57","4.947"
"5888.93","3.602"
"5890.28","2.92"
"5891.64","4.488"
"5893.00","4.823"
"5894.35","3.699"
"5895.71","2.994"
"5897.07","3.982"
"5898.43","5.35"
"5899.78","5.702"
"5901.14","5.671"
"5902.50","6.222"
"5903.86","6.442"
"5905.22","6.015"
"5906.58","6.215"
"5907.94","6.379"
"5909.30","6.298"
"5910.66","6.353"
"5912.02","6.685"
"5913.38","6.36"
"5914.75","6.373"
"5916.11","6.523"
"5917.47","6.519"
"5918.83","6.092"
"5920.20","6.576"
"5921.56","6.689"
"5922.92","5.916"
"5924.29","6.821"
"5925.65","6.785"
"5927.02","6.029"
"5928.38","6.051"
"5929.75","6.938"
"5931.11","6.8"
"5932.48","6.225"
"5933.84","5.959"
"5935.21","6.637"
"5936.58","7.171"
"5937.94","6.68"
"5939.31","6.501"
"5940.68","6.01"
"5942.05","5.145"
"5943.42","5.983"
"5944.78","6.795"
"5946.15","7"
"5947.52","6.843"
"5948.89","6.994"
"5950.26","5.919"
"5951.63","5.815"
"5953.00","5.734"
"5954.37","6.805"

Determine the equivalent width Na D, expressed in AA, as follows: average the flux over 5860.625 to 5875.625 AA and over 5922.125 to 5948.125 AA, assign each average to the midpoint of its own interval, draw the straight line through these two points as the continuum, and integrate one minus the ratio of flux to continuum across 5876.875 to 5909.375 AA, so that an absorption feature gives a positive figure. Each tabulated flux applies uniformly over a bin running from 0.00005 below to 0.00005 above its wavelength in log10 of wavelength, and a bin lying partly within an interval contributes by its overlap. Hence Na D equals 5.42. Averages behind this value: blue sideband 6.43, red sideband 6.44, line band 5.36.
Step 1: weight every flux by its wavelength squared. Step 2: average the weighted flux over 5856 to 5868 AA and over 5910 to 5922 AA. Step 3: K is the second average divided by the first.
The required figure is 1.1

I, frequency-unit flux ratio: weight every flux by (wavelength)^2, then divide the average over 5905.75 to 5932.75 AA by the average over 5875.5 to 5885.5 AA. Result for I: 1.03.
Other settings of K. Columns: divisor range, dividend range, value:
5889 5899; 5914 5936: 1.63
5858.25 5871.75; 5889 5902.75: 0.73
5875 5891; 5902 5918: 1.13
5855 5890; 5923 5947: 1.07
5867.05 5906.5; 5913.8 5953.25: 1.15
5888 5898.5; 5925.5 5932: 1.67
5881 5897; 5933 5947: 1.40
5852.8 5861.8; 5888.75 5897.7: 0.61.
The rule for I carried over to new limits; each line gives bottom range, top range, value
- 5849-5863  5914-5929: 1.05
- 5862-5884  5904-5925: 1.01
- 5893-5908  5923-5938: 1.25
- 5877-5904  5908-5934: 1.25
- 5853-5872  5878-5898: 0.79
